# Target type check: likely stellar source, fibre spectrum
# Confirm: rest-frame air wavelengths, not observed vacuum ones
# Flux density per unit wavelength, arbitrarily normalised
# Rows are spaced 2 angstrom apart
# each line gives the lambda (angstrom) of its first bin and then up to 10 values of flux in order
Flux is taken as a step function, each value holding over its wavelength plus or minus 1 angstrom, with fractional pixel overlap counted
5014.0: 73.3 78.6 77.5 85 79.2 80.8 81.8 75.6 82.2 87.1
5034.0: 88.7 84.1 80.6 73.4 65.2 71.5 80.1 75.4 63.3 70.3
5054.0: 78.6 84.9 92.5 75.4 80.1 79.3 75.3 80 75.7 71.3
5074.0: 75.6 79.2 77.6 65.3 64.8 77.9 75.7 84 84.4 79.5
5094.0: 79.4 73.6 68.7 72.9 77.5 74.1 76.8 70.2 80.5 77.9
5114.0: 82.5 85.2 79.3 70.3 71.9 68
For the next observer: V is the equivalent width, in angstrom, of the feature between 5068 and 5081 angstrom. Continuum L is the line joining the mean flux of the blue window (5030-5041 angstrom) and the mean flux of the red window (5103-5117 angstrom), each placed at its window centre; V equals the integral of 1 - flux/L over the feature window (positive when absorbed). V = 0.9 angstrom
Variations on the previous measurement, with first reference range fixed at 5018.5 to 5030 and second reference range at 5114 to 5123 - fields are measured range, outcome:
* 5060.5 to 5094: 0.9 angstrom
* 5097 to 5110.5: 0.6 angstrom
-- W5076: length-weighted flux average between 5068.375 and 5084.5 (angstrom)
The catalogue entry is 73.5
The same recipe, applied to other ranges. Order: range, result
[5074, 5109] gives 75.4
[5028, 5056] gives 77.2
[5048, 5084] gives 75.9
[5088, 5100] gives 77.3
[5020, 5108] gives 77.2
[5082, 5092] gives 78.8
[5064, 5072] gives 76.6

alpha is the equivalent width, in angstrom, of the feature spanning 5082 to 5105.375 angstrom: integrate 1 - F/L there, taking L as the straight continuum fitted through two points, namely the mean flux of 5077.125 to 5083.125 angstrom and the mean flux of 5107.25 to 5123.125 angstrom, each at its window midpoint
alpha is -1.4 angstrom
